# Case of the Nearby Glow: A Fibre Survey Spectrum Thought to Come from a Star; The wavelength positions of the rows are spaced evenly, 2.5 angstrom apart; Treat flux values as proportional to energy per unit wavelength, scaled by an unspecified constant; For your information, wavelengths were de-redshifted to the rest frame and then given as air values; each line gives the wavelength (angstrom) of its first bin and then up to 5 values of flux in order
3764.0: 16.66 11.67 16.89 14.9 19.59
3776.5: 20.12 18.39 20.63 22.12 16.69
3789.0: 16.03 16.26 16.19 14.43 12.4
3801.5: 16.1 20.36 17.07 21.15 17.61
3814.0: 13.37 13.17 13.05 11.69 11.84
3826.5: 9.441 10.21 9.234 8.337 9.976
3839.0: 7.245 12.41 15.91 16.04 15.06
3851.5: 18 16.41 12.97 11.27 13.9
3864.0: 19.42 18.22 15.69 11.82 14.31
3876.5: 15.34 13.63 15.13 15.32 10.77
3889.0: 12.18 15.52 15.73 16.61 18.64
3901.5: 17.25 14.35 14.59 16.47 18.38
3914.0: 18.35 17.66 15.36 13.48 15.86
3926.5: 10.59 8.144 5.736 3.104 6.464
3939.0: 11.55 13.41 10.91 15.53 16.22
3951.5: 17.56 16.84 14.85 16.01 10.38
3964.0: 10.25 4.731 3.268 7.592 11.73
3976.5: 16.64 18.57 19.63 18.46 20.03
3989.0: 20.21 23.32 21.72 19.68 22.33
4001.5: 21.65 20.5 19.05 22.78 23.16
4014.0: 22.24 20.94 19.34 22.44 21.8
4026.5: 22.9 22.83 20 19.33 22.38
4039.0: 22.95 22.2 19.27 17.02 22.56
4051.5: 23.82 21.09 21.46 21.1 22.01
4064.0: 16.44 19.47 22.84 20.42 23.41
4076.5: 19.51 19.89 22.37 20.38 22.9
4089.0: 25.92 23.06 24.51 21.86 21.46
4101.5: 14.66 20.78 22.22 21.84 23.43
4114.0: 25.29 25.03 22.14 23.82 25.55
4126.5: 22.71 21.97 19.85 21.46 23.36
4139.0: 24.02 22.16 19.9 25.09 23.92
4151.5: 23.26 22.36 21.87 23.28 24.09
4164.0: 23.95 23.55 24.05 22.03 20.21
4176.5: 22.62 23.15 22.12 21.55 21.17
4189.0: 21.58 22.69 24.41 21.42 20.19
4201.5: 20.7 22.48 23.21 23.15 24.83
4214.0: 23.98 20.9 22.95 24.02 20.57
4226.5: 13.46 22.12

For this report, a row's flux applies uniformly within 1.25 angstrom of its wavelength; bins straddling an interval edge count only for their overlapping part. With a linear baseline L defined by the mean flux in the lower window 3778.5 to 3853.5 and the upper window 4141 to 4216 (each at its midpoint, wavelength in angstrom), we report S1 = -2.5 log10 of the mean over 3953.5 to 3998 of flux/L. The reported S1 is 0.20 mag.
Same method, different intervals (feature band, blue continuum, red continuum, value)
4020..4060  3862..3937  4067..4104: -0.09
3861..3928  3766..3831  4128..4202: 0.14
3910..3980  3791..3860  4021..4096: 0.38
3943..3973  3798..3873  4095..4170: 0.41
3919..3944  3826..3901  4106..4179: 0.50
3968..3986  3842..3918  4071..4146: 0.29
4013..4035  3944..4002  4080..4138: -0.17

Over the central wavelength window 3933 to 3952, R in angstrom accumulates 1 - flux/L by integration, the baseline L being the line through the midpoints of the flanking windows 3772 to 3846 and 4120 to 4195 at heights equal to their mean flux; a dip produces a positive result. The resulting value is 6.6 angstrom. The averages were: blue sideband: 14.9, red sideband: 22.7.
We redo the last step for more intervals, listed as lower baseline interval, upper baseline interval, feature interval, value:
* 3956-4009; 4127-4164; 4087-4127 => -3.0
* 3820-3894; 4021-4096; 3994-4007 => -1.1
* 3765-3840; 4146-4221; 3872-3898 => 3.4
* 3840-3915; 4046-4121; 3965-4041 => 0.9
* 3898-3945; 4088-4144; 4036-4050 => -1.5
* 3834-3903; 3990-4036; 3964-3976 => 7.2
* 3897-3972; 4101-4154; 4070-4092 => -1.8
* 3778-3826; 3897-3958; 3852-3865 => 0.2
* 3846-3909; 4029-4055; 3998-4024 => -1.9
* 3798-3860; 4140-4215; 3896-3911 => -0.8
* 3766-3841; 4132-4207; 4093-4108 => 0.1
